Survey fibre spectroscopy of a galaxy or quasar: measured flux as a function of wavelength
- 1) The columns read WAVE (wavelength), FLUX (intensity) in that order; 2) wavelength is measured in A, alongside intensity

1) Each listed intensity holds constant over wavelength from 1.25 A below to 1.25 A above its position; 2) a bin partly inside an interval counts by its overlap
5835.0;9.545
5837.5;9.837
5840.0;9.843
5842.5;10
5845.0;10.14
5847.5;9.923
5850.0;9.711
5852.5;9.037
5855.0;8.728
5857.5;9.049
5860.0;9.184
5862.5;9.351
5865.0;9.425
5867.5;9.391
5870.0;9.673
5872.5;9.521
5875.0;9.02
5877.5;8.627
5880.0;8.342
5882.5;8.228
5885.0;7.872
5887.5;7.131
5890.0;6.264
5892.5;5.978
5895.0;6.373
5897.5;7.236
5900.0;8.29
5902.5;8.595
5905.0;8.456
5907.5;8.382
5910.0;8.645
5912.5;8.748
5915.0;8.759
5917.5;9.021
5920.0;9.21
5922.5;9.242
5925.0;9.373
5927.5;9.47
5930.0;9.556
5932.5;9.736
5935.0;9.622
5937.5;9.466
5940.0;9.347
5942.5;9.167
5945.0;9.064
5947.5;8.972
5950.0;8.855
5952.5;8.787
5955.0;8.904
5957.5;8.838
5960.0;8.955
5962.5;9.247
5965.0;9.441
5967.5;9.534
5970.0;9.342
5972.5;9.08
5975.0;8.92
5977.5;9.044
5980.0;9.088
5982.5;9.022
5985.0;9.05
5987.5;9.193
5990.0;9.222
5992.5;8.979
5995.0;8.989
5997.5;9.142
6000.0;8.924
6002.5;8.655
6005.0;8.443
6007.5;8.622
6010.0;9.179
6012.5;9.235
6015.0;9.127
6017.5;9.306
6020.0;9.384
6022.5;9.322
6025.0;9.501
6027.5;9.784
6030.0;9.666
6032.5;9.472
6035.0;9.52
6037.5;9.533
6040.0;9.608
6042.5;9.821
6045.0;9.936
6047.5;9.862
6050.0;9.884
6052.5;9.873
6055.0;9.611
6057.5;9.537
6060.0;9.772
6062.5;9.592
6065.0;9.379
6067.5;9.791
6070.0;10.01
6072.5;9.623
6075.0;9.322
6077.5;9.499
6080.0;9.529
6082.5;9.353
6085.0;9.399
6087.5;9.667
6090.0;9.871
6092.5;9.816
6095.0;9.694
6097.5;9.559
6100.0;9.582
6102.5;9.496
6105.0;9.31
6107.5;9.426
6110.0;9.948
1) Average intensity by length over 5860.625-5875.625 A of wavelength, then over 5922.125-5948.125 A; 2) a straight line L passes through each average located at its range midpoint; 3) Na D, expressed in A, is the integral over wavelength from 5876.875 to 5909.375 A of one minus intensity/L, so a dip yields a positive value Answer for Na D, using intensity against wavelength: 5.9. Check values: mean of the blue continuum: 9.4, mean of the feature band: 7.68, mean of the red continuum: 9.38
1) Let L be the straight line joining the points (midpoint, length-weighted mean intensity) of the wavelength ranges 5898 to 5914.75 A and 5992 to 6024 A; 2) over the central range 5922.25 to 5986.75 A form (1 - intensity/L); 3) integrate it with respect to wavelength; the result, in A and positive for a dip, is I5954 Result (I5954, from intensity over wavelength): -3.4 A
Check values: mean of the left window 8.48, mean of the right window 9.03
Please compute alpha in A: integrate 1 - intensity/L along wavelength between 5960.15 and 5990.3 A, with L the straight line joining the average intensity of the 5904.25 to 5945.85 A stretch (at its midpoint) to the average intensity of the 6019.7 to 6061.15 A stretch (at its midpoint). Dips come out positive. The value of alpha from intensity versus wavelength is 0.6 A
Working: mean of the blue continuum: 9.14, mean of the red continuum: 9.66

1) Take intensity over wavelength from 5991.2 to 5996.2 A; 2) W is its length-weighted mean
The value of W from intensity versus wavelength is 8.99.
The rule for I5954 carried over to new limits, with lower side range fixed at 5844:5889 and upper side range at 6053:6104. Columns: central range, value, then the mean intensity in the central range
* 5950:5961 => 0.5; 8.87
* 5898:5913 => 1.1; 8.44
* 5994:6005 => 0.6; 8.87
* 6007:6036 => 0.3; 9.36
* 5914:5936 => -0.4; 9.34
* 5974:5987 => 0.4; 9.04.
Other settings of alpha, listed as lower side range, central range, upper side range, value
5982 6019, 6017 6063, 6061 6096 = -1.6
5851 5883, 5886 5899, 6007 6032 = 3.5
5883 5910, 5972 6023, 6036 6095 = -1.4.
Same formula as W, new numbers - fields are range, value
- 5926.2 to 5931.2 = 9.51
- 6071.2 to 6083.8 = 9.47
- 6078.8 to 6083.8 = 9.44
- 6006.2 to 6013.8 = 9.01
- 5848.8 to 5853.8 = 9.36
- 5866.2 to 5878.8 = 9.24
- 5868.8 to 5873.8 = 9.59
